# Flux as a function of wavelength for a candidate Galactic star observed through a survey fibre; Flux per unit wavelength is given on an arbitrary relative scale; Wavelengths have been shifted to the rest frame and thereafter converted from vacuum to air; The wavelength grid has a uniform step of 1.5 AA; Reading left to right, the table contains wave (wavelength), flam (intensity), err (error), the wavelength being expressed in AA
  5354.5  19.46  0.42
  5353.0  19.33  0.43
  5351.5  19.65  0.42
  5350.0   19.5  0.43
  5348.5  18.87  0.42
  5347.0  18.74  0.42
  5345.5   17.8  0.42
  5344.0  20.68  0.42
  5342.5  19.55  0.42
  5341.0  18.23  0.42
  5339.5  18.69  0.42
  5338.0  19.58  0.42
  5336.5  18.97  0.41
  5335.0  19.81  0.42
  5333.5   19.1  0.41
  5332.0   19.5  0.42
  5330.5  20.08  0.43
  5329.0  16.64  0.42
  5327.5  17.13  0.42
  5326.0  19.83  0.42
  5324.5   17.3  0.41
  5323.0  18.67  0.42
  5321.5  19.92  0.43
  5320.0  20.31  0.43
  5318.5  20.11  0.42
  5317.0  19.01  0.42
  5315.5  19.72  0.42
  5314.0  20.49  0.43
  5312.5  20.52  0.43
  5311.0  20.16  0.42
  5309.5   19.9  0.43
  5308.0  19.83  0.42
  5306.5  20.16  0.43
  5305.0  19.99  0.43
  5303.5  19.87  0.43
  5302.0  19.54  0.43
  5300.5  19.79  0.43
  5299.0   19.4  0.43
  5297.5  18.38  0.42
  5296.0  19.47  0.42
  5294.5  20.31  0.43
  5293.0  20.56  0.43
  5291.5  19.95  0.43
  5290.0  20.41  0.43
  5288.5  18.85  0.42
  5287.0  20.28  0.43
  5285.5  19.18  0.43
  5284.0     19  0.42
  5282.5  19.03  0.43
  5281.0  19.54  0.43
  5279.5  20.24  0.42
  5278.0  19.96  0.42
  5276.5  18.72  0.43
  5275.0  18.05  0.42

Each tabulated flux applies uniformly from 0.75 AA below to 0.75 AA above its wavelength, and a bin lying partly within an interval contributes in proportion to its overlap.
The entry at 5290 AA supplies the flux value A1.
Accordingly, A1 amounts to 20.41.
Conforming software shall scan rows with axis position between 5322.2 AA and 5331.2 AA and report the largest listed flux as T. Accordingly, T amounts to 20.08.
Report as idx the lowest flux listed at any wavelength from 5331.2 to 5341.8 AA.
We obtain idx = 18.23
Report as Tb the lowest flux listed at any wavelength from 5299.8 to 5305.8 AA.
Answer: 19.54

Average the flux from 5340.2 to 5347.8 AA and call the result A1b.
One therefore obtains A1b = 19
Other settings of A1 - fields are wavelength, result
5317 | 19.01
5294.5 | 20.31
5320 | 20.31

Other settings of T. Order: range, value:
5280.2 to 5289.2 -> 20.28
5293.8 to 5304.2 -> 20.31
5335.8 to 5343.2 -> 19.58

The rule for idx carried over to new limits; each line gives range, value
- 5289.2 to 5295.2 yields 19.95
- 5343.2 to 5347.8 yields 17.8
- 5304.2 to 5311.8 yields 19.83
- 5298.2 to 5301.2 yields 19.4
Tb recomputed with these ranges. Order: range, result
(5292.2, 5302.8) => 18.38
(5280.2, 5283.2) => 19.03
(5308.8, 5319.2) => 19.01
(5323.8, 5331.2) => 16.64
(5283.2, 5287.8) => 19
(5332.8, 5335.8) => 19.1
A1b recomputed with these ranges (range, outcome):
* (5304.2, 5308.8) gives 20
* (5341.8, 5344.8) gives 20.1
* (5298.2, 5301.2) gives 19.6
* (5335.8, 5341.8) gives 18.9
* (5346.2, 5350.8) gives 19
